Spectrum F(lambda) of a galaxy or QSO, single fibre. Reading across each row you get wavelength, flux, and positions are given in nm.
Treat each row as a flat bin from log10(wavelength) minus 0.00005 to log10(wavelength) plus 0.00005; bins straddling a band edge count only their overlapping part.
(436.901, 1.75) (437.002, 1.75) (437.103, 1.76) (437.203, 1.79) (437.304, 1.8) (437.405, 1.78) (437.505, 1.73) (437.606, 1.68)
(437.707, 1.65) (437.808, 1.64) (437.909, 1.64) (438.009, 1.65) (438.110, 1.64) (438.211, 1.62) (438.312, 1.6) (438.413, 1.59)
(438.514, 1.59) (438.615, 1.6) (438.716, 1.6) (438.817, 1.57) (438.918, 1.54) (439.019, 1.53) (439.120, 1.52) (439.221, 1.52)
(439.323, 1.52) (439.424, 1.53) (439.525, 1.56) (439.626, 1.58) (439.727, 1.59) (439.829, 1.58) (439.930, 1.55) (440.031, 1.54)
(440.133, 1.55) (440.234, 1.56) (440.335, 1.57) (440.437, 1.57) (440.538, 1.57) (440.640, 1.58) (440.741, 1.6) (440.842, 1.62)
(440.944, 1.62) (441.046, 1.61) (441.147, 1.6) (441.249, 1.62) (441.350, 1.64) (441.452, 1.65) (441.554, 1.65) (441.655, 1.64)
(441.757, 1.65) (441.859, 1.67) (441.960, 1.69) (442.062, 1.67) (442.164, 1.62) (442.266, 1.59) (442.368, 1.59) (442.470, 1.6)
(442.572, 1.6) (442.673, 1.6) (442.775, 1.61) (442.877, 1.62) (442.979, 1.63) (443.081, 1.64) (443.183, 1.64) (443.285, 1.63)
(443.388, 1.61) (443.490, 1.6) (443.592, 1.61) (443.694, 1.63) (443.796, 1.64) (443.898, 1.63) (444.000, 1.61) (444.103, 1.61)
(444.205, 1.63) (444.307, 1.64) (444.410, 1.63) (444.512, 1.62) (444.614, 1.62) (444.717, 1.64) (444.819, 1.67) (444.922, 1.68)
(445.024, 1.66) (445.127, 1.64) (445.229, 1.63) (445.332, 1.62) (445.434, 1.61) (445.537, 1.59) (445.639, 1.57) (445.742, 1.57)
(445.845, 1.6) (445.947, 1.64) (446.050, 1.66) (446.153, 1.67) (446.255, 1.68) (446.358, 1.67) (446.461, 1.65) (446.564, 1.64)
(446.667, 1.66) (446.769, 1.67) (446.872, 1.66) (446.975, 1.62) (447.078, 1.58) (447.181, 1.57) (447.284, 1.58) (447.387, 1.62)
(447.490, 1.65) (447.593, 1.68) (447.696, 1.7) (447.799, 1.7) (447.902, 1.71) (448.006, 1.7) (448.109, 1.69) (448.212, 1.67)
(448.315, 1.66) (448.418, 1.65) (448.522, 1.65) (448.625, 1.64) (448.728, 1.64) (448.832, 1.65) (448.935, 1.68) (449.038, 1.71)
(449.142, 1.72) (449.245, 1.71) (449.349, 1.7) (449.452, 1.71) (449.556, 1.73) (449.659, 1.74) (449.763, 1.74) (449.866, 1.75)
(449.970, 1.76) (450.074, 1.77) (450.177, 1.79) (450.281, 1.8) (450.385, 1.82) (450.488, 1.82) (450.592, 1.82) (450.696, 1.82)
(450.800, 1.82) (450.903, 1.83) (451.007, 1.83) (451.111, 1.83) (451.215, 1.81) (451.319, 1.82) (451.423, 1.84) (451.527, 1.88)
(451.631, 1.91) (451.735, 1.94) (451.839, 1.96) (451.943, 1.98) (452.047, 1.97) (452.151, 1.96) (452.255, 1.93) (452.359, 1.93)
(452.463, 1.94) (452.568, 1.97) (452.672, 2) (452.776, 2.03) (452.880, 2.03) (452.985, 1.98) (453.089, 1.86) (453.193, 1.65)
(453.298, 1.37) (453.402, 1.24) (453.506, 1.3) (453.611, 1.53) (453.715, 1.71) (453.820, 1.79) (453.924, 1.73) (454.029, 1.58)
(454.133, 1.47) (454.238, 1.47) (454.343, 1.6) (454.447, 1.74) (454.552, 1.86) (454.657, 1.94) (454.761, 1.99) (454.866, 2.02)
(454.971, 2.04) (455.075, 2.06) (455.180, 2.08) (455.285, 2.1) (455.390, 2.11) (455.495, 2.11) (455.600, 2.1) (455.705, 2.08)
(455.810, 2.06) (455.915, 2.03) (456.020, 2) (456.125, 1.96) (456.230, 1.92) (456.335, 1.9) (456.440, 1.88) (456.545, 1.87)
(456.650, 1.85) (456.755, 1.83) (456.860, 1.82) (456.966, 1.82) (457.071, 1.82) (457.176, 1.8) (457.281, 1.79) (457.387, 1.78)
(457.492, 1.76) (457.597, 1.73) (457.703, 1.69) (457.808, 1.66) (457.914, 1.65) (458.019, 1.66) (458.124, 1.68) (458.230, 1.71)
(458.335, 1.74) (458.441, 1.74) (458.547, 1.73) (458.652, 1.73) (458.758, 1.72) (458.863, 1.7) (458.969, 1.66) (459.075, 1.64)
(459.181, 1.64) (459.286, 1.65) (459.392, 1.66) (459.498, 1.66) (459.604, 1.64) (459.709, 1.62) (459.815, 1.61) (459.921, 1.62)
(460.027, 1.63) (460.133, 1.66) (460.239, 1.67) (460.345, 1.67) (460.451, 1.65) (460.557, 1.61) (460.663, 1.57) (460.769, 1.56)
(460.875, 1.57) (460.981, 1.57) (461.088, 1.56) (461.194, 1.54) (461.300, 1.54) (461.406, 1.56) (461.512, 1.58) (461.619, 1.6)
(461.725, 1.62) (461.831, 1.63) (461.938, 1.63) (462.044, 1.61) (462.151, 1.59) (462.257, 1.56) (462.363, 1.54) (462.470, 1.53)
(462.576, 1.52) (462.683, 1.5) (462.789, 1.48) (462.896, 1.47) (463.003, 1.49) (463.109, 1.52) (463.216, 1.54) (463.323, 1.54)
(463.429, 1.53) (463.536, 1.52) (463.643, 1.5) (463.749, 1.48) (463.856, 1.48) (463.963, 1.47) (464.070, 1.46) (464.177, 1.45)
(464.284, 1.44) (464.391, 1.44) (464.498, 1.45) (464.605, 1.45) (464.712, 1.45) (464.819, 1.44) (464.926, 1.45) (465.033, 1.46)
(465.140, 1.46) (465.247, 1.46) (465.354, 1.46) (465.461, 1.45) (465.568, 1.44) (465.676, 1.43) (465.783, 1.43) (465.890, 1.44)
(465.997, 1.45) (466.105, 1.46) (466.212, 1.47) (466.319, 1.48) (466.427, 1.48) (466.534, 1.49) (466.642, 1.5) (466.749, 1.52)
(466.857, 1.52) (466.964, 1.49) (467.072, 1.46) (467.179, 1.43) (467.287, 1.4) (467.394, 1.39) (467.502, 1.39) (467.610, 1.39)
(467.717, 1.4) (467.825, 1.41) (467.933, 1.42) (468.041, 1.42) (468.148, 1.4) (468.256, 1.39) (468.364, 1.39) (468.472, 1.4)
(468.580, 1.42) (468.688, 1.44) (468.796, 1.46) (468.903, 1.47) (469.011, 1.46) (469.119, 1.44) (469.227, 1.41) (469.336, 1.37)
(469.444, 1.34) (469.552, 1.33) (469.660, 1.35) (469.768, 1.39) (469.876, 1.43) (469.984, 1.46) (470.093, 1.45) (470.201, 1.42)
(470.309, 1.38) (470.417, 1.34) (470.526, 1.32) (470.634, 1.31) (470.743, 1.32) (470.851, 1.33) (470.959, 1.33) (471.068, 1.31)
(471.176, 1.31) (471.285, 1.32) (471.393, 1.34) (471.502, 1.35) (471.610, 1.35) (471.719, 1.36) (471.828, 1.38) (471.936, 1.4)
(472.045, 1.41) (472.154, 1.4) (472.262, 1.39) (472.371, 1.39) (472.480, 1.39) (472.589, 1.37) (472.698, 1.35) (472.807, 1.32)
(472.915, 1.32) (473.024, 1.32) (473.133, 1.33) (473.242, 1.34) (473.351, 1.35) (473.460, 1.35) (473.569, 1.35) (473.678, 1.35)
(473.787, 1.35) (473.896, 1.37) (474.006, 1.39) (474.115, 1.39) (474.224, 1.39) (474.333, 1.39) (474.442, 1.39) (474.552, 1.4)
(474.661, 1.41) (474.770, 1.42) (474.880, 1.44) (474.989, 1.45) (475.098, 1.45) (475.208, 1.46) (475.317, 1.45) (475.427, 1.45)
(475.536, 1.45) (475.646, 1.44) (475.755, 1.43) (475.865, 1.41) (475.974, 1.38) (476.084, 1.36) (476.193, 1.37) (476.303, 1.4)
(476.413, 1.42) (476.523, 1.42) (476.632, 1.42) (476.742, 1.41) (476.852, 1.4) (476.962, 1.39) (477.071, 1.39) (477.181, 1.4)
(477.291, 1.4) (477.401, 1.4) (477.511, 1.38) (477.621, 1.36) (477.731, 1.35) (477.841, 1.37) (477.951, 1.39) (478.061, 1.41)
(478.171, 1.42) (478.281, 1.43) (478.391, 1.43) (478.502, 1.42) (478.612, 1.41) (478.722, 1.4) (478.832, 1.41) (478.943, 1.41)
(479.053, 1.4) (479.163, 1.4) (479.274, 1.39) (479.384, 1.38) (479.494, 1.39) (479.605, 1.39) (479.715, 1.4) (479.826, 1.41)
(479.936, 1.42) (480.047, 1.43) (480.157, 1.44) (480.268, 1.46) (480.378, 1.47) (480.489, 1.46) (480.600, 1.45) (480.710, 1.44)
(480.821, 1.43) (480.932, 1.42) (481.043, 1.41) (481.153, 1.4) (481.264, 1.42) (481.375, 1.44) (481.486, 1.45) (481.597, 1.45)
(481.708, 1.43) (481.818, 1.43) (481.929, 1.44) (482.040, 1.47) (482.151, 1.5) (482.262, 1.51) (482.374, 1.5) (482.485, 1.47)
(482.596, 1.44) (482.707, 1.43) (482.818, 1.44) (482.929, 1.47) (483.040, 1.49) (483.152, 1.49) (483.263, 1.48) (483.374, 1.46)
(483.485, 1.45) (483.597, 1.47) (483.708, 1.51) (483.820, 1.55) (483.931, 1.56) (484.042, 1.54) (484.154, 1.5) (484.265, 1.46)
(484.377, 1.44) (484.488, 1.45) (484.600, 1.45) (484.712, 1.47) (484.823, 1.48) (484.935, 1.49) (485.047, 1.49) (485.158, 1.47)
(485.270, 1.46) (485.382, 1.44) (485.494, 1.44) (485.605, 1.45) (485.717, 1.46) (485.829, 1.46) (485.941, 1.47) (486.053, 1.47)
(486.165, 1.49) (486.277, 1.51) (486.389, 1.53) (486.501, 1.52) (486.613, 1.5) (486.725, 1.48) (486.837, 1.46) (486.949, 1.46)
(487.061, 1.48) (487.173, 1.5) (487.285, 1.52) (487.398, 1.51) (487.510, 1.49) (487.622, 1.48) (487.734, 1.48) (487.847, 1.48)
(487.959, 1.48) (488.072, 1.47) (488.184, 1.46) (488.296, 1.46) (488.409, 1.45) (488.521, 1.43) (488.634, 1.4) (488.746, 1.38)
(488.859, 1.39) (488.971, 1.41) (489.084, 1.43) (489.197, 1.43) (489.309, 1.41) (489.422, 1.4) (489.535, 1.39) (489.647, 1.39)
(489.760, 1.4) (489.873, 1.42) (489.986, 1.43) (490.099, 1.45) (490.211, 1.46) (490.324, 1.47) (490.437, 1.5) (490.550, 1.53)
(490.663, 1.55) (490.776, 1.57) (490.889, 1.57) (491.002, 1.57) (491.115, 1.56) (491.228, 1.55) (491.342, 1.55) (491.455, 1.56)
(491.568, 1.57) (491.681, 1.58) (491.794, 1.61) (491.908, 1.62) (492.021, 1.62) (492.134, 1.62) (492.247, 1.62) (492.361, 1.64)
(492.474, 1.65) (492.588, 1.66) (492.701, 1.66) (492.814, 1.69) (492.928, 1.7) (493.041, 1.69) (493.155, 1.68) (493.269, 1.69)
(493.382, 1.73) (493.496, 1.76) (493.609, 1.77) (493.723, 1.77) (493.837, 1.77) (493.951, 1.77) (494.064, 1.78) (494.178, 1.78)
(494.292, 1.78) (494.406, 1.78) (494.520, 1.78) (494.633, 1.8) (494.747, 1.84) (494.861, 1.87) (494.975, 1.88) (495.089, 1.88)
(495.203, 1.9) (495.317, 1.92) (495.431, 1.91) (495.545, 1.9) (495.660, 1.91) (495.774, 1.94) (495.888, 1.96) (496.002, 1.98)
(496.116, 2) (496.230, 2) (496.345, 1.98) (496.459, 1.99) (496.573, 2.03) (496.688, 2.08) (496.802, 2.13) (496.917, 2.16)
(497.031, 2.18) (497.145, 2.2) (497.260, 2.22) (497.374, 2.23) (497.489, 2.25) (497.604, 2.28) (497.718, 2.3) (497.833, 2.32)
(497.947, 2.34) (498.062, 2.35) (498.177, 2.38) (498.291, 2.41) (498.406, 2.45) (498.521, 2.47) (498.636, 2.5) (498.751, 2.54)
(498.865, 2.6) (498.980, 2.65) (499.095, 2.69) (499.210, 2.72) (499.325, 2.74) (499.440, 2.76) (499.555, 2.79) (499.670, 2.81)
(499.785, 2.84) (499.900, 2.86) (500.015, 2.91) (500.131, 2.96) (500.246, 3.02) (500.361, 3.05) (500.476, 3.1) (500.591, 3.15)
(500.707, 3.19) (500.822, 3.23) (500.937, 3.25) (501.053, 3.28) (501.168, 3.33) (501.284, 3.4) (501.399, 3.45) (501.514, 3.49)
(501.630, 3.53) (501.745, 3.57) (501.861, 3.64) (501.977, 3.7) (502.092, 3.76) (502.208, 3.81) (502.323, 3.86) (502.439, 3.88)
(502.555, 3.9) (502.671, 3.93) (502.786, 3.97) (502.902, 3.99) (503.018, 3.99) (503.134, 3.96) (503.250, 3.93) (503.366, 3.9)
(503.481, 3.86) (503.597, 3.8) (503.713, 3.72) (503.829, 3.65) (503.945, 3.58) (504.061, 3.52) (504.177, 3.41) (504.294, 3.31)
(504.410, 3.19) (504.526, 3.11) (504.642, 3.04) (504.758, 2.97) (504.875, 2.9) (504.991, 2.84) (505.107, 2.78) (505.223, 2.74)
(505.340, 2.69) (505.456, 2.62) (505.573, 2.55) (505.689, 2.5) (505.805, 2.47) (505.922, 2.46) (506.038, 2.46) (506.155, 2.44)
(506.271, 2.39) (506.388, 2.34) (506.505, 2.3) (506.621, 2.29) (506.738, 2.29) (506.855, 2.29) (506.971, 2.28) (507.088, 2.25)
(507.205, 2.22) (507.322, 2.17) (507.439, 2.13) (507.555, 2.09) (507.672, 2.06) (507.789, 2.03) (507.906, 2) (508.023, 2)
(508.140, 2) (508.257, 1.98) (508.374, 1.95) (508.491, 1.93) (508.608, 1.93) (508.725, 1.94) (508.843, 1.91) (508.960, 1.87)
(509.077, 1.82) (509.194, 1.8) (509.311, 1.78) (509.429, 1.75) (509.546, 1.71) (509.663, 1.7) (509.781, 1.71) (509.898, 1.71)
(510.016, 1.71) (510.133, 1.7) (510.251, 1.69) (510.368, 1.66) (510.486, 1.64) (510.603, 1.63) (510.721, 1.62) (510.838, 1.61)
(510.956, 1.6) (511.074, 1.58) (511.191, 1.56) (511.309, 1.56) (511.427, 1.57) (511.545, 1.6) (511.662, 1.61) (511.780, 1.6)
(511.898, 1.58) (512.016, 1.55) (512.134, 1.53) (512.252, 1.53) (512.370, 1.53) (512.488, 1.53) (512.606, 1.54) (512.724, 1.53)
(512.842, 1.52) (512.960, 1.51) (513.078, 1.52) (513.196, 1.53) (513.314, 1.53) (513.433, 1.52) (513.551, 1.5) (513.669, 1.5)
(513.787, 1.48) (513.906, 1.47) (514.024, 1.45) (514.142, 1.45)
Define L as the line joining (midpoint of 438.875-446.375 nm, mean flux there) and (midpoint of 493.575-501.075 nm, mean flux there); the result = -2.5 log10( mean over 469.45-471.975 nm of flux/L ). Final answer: 0.40 mag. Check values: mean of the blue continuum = 1.61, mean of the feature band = 1.36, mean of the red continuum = 2.32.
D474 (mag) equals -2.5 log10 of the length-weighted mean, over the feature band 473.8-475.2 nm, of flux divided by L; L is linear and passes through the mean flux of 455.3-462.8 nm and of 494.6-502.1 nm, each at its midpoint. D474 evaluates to 0.407 mag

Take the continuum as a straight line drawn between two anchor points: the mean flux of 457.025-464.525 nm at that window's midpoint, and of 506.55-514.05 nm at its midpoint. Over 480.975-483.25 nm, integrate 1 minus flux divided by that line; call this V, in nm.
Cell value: 0.30 nm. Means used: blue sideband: 1.61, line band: 1.45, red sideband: 1.76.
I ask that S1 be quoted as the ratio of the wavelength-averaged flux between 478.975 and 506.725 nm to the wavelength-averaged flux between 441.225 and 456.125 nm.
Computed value 1.2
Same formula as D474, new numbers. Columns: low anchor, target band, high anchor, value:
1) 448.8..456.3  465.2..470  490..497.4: 0.26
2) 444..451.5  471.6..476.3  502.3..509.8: 0.47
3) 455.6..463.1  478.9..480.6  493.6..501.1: 0.39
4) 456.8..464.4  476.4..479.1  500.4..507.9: 0.49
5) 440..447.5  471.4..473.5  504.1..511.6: 0.34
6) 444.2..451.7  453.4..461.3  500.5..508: 0.10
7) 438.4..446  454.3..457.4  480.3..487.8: -0.23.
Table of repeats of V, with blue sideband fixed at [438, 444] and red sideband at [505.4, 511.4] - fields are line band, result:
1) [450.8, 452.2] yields -0.19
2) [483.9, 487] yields 0.63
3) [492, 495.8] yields 0.27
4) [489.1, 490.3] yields 0.29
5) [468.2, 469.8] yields 0.33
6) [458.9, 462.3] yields 0.20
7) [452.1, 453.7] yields -0.11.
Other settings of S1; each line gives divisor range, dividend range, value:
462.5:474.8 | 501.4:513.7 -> 1.70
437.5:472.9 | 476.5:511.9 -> 1.23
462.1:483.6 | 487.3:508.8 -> 1.63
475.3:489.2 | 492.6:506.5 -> 1.84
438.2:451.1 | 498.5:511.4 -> 1.63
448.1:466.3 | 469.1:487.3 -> 0.84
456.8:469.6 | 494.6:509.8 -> 1.71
